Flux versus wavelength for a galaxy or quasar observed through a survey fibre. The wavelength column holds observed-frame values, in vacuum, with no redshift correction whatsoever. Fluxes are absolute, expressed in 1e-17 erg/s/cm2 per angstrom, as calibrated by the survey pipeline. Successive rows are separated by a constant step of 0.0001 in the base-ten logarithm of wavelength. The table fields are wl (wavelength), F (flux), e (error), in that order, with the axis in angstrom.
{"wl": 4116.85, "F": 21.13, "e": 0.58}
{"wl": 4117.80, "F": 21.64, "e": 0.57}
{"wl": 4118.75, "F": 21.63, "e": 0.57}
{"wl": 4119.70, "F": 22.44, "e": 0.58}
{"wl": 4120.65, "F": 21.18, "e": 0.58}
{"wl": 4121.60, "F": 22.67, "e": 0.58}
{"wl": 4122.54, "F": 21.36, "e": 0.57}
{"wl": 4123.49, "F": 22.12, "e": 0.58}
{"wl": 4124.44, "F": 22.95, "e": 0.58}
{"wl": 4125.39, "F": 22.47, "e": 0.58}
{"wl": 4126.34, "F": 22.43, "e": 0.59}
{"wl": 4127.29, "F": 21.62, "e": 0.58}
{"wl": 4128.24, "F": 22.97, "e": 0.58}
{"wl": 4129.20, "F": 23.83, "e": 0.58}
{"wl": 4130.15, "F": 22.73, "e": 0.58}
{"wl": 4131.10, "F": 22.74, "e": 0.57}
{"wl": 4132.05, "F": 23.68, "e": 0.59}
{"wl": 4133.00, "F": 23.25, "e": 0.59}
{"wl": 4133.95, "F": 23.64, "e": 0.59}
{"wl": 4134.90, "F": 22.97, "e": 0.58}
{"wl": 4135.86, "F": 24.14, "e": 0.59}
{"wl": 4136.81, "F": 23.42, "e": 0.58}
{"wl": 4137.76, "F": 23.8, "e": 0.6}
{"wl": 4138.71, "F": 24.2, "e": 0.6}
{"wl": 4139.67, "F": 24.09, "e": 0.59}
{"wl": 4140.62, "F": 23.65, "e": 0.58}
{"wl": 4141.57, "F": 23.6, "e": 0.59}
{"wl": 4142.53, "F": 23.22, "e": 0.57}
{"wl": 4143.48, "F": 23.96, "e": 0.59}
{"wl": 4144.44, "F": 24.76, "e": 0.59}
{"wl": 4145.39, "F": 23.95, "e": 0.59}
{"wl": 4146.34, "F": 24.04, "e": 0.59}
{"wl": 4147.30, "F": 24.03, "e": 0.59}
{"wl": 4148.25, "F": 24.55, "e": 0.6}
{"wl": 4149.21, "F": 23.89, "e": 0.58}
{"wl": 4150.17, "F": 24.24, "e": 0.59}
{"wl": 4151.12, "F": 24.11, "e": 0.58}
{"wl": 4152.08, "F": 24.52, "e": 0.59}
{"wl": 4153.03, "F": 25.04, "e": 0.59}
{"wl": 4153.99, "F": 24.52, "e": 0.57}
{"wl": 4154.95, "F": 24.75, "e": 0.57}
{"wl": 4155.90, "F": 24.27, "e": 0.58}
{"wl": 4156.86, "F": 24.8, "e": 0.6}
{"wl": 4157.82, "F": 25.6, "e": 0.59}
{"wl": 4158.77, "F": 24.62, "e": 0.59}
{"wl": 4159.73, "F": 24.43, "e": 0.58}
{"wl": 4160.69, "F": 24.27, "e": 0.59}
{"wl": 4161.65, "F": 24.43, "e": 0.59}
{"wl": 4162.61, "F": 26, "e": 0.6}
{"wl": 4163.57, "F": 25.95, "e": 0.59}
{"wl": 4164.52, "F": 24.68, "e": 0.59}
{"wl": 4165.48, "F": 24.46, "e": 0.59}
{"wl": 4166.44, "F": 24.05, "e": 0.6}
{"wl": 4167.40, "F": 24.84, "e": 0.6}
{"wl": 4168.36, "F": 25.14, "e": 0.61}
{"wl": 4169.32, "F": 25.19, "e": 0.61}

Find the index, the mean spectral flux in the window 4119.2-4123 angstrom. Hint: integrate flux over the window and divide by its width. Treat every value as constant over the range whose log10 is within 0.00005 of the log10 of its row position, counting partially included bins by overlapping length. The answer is 21.9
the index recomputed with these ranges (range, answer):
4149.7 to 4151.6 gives 24.2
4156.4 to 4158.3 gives 25.3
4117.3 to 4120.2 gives 21.8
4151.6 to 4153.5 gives 24.8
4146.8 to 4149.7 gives 24.1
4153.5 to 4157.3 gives 24.6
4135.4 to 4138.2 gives 23.8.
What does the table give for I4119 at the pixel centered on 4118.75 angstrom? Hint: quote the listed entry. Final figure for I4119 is 21.63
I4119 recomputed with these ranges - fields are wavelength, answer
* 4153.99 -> 24.52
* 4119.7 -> 22.44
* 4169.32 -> 25.19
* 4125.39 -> 22.47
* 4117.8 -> 21.64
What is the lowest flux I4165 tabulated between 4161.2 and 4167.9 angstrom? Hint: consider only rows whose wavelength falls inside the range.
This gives 24.05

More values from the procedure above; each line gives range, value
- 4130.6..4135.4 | 22.74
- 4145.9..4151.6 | 23.89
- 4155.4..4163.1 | 24.27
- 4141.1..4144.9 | 23.22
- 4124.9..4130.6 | 21.62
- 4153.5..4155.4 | 24.52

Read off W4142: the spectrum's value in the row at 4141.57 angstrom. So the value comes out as 23.6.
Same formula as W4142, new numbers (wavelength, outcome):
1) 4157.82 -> 25.6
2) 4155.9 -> 24.27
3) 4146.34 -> 24.04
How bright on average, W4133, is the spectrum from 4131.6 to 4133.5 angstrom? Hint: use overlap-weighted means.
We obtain 23.5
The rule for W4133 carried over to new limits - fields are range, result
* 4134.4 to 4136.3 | 23.5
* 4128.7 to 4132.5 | 23.2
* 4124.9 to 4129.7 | 22.6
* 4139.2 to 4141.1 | 24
